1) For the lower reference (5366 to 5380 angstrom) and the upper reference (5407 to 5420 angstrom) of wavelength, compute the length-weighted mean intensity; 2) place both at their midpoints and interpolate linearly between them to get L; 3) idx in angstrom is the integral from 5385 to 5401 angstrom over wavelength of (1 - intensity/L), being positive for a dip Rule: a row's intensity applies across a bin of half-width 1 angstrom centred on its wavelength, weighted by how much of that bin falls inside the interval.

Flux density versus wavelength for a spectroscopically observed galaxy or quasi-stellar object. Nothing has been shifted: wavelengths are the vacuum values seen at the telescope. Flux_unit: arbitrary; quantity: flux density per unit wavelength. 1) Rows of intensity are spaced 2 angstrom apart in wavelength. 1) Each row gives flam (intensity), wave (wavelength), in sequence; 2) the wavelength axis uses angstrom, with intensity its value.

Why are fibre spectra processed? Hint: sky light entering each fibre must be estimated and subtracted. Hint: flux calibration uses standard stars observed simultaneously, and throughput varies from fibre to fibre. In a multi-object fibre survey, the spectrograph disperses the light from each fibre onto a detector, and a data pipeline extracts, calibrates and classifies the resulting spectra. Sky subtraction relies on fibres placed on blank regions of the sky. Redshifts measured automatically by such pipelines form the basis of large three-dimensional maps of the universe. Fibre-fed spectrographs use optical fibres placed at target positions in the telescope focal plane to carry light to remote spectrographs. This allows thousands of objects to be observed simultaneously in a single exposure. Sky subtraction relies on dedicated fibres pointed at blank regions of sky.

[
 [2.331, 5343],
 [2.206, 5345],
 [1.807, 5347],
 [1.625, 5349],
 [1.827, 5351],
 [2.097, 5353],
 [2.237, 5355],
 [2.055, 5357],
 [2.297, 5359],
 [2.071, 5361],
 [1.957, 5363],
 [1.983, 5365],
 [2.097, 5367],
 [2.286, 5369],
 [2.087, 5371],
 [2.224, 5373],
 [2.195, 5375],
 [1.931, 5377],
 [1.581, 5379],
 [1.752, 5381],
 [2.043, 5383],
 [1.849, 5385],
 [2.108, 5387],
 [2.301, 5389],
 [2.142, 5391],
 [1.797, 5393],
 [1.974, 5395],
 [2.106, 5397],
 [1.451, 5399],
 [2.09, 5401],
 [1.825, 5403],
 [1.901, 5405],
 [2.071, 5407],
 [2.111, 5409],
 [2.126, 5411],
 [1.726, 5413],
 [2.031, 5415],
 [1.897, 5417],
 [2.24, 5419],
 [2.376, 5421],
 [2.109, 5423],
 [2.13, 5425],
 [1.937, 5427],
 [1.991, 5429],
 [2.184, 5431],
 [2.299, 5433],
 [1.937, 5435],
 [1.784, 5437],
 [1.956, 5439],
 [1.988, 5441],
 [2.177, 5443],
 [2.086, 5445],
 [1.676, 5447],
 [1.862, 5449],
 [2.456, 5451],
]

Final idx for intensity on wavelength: 0.5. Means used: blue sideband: 2.06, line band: 1.98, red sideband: 2.03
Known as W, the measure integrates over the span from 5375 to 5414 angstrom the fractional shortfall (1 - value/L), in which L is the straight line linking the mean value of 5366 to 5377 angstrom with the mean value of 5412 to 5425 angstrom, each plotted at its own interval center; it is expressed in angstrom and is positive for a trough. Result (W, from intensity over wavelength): 3.04 angstrom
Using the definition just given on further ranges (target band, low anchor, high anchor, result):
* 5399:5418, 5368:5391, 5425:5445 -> 0.8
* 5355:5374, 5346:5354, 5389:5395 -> -2.2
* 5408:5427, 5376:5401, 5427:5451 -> -1.0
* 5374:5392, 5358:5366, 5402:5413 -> 0.4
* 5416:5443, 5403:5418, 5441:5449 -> -1.4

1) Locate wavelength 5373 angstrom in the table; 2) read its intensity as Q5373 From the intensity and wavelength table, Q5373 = 2.224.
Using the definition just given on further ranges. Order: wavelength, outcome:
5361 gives 2.071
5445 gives 2.086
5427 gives 1.937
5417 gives 1.897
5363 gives 1.957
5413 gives 1.726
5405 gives 1.901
